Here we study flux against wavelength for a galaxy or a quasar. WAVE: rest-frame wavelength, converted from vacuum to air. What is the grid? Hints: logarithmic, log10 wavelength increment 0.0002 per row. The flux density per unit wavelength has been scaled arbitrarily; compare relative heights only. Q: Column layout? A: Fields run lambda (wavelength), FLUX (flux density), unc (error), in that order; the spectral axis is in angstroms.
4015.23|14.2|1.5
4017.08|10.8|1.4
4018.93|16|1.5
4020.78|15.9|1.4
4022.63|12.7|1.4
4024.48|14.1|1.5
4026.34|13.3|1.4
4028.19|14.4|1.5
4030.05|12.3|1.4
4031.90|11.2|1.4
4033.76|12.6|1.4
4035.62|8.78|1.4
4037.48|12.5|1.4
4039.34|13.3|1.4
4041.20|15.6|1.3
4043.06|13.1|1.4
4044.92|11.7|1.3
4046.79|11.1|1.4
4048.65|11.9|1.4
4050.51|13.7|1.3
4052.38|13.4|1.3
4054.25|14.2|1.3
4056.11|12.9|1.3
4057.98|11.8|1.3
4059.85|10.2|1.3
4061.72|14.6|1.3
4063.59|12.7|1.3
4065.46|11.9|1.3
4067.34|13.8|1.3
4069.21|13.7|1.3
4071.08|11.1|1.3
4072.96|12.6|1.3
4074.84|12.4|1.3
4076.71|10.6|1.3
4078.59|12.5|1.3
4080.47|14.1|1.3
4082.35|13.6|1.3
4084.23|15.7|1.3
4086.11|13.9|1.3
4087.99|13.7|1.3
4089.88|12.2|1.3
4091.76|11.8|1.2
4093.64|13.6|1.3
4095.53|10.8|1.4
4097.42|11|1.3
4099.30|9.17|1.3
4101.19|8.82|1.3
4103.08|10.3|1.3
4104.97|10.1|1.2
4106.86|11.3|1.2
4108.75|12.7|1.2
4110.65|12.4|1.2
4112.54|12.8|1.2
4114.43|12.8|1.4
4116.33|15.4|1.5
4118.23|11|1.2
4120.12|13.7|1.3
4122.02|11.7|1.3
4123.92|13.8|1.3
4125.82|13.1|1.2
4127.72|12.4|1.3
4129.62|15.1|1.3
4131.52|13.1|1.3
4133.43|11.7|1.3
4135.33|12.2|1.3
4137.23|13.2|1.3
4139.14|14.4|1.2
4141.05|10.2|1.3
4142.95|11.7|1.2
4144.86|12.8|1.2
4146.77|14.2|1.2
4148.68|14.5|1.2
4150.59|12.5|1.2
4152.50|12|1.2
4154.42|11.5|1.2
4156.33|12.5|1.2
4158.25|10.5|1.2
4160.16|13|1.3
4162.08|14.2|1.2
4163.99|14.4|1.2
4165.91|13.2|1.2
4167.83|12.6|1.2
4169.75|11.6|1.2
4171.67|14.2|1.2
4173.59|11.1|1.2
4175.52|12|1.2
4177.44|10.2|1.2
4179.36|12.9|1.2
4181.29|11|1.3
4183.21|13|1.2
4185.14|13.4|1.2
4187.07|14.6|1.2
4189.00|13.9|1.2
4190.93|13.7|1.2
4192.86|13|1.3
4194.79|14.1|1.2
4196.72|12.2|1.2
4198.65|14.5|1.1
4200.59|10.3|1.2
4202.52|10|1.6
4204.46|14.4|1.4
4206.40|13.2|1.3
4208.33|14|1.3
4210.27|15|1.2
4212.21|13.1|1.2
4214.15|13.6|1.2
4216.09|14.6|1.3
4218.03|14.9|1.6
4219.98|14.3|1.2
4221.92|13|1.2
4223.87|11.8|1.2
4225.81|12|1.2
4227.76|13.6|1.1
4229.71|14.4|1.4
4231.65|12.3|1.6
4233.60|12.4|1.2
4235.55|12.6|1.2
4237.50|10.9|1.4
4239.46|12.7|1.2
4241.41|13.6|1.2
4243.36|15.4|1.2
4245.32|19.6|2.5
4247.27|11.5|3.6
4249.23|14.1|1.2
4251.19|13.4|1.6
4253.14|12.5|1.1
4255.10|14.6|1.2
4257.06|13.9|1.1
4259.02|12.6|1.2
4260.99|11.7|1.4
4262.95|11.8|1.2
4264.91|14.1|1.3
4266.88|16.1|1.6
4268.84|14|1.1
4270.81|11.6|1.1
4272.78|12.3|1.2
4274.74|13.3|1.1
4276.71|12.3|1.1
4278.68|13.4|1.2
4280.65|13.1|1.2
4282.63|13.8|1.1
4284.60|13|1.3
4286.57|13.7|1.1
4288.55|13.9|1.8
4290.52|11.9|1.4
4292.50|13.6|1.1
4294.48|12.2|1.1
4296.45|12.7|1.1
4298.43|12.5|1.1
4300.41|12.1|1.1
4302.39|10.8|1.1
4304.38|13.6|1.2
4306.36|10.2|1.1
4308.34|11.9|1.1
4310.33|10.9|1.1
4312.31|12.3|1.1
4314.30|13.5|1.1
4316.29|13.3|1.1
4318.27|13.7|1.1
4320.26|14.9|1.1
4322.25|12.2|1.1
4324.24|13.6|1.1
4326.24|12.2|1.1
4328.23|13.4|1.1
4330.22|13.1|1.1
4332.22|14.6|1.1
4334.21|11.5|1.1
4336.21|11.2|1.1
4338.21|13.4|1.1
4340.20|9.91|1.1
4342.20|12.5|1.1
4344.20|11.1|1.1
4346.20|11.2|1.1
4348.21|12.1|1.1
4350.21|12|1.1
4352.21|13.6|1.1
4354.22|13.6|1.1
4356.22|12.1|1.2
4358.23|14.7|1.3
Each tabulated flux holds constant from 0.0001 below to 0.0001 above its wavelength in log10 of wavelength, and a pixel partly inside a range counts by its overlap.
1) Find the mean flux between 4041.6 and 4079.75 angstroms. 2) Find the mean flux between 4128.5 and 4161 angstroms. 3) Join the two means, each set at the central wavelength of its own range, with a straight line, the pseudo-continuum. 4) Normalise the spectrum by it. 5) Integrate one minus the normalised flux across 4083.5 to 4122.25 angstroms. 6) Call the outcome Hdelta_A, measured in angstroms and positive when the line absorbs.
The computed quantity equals 1.45 angstroms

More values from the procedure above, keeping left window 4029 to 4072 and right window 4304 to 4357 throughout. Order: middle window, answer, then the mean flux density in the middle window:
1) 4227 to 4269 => -3.4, 13.5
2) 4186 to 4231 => -3.2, 13.4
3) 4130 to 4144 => 0.1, 12.5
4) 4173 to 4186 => 0.6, 12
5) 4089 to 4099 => 0.7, 11.7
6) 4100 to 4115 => 1.4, 11.3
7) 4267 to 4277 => -0.4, 13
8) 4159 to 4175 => -0.6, 13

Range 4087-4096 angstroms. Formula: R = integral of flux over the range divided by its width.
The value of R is 12.5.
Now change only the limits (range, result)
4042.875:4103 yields 12.4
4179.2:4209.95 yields 13.1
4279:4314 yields 12.5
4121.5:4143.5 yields 12.8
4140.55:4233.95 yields 12.9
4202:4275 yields 13.4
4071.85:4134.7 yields 12.4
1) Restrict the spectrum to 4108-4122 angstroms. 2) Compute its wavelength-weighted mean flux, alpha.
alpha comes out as 12.9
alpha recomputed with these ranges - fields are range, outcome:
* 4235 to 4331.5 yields 13.1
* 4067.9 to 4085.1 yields 12.9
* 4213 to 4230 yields 13.5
